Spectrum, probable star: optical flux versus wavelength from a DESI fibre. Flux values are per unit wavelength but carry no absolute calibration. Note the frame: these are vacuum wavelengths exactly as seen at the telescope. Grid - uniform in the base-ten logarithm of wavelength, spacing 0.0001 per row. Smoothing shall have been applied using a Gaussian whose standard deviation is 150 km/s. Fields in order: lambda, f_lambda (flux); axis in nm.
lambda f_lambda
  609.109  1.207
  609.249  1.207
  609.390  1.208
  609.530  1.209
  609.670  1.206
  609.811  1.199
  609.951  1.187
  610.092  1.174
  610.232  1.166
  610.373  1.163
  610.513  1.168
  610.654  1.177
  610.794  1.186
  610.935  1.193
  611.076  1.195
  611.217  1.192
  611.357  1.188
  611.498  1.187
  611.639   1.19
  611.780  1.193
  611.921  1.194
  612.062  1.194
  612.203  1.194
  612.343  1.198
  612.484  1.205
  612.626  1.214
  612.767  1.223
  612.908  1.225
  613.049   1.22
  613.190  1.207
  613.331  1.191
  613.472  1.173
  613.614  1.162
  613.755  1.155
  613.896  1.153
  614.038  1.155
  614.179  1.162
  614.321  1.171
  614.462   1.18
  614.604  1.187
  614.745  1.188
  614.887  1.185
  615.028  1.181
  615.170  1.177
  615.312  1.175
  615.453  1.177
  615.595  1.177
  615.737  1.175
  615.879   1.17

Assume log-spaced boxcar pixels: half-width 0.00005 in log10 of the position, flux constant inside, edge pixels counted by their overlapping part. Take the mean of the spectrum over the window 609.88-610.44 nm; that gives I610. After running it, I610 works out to 1.17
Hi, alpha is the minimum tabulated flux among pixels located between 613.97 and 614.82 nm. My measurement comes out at 1.155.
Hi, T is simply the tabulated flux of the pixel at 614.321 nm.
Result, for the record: 1.171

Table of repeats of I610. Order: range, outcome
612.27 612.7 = 1.21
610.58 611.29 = 1.19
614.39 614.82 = 1.19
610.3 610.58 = 1.17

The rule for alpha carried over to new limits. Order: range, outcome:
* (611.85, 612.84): 1.194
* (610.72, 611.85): 1.186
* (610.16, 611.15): 1.163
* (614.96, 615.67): 1.175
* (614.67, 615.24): 1.177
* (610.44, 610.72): 1.168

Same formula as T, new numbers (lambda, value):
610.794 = 1.186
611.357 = 1.188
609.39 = 1.208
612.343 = 1.198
